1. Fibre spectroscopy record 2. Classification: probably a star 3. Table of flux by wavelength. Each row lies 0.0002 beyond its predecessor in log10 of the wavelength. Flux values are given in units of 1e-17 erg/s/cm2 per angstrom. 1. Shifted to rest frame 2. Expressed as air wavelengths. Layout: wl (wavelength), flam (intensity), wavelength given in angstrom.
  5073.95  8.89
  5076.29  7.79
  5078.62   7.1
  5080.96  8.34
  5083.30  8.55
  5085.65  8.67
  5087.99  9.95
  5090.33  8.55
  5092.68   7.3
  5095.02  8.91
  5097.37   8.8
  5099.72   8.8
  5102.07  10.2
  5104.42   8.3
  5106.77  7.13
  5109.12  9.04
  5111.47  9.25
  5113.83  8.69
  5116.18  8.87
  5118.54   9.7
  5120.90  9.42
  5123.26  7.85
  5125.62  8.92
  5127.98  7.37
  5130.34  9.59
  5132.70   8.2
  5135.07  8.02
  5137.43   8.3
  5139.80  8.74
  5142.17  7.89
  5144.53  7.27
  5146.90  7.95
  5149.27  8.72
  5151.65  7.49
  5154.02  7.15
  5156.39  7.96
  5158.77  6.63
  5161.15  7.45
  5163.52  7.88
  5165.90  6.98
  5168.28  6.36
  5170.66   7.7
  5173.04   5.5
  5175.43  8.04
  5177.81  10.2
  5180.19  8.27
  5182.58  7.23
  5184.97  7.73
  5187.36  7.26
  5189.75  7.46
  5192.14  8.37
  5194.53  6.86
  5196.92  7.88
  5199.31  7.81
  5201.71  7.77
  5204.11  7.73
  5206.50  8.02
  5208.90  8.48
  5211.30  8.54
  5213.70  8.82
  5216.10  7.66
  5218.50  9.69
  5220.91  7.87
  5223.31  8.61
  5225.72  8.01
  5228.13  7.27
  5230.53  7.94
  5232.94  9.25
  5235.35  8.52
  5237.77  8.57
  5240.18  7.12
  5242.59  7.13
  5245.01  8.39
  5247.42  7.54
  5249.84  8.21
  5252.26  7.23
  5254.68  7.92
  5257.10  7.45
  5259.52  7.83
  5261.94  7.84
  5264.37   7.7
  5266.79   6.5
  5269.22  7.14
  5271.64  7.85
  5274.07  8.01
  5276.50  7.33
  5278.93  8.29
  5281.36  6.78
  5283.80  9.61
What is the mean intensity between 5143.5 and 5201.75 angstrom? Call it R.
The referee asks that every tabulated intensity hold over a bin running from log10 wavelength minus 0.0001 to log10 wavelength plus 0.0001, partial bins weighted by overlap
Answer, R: 7.59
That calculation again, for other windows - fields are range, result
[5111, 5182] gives 8.06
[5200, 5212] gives 8.07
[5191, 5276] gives 7.92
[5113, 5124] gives 8.95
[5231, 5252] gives 8.04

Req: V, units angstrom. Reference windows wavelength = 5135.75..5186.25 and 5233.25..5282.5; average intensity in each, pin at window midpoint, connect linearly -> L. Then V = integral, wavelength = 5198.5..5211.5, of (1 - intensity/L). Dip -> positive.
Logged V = -0.6 angstrom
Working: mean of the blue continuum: 7.69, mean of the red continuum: 7.7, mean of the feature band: 8.03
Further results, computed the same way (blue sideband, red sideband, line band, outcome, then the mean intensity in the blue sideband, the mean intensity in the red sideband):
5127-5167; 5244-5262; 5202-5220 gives -1.3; 7.86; 7.79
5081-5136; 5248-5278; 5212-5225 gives -1.0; 8.69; 7.59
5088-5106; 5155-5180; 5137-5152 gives -0.3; 8.74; 7.5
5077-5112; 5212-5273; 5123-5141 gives 0.0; 8.57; 7.93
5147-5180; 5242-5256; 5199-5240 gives -2.9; 7.58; 7.76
